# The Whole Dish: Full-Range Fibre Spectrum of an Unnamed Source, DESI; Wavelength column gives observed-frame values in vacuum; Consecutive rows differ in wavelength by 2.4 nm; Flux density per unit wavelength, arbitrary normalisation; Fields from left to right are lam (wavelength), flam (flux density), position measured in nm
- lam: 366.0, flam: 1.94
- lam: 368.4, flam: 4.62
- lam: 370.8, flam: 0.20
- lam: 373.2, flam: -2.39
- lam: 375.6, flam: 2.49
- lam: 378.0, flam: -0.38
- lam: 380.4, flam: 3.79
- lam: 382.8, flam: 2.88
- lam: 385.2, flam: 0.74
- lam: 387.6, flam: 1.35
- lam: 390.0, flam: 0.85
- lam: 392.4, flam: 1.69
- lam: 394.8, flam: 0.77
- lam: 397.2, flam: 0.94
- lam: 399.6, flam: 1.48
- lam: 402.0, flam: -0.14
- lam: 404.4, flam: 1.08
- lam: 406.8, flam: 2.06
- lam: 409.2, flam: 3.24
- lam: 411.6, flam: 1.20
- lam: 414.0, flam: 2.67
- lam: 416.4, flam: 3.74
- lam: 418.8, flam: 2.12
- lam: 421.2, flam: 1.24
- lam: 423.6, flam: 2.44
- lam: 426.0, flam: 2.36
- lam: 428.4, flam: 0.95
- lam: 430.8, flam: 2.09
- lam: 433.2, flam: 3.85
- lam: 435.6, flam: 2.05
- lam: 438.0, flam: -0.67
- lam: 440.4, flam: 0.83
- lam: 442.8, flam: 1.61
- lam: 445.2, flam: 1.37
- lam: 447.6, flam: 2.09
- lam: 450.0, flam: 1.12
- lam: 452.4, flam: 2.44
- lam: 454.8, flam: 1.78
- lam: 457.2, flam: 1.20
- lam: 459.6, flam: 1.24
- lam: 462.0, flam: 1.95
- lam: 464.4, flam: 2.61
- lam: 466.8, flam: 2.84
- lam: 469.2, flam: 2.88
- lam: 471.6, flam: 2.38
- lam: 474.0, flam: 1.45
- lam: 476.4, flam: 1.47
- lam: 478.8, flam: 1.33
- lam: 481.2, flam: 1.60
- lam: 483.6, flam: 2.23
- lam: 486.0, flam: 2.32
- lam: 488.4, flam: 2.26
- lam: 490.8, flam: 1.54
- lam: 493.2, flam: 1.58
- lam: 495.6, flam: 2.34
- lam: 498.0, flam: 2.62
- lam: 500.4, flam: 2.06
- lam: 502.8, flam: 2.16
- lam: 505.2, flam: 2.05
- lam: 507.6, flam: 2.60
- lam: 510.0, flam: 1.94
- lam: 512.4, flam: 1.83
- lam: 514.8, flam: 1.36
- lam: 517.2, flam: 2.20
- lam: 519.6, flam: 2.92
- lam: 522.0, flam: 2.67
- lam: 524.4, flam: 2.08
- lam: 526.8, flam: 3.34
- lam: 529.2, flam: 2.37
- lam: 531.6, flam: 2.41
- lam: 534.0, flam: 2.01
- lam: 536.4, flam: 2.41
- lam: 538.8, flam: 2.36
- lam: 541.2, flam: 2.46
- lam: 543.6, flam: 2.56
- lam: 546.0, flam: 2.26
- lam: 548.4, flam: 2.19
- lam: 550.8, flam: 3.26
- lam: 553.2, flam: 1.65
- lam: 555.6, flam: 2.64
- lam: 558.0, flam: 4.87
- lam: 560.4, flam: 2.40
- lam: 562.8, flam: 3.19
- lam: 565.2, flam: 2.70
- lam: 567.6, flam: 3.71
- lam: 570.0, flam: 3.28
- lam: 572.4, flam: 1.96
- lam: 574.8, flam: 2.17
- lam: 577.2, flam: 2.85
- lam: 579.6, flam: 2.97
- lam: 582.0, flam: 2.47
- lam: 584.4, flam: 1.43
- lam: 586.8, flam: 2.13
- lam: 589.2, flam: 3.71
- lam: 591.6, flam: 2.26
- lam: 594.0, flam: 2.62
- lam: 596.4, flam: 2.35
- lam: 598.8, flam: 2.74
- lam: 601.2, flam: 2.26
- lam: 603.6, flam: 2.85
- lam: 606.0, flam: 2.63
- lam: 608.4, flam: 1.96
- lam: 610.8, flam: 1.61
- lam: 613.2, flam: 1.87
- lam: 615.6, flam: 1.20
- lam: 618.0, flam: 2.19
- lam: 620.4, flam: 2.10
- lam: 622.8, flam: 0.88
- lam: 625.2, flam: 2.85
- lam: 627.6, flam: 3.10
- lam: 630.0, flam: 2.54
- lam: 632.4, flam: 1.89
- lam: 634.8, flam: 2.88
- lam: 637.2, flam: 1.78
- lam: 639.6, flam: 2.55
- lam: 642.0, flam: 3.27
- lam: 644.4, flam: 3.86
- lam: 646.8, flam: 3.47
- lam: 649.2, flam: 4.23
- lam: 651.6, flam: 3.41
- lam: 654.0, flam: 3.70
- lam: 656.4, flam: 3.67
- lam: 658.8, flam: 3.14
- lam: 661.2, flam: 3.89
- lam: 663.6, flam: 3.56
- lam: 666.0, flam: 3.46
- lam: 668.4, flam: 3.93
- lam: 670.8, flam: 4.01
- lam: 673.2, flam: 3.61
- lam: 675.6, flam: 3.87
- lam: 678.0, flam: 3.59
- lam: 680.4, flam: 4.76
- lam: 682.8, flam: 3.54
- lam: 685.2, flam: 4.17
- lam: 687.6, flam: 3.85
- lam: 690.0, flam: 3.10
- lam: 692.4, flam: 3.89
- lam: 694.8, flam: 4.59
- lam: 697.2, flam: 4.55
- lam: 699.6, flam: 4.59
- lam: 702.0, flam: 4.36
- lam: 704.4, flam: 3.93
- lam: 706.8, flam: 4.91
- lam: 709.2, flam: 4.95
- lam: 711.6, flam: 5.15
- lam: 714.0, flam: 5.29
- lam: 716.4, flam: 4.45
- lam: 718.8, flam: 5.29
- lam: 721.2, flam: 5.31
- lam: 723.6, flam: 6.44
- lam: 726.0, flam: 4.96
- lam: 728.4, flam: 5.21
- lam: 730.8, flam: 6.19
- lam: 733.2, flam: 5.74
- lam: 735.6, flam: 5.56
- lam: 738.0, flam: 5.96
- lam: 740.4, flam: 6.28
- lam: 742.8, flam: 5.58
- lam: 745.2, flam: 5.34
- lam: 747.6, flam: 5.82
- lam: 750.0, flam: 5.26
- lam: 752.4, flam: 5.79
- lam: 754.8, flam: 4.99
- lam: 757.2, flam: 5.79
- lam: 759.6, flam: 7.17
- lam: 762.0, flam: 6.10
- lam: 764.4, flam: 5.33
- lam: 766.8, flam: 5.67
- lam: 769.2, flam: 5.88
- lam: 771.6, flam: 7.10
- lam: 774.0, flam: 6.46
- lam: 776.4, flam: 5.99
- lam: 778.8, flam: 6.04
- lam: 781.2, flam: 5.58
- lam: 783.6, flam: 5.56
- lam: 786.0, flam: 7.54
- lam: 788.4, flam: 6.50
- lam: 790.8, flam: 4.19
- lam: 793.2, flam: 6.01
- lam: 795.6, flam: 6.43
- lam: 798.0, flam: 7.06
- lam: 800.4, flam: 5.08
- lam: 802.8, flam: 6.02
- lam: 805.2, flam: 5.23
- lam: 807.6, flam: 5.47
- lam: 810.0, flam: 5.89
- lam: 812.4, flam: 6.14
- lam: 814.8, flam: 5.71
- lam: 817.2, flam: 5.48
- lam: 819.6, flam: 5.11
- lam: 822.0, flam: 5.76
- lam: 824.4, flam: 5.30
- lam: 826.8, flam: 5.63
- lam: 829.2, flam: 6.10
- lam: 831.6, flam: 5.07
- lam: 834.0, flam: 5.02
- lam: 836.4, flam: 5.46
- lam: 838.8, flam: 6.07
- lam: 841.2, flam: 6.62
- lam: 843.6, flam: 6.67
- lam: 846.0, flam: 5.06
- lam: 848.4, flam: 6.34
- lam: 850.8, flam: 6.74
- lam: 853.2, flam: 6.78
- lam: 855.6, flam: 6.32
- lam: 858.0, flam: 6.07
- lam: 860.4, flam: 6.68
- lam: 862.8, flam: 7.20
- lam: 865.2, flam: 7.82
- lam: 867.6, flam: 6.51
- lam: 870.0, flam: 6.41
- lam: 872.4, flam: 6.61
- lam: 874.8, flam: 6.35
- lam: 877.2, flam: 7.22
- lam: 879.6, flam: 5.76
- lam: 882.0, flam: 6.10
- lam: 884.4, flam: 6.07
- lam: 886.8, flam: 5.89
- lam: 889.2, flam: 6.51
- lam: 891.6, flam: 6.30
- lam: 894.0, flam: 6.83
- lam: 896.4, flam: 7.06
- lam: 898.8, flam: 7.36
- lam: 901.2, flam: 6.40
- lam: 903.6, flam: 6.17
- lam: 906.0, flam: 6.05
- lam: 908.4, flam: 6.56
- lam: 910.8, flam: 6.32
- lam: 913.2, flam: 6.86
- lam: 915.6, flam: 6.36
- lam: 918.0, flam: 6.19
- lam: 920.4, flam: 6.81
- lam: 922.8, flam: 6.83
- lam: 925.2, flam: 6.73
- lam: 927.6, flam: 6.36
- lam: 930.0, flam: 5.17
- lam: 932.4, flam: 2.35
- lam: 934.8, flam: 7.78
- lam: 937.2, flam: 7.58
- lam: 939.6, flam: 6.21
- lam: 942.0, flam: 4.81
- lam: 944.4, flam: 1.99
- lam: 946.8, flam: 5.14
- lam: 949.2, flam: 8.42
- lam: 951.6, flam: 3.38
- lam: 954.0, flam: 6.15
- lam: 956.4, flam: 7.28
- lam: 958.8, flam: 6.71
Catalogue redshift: 0.605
